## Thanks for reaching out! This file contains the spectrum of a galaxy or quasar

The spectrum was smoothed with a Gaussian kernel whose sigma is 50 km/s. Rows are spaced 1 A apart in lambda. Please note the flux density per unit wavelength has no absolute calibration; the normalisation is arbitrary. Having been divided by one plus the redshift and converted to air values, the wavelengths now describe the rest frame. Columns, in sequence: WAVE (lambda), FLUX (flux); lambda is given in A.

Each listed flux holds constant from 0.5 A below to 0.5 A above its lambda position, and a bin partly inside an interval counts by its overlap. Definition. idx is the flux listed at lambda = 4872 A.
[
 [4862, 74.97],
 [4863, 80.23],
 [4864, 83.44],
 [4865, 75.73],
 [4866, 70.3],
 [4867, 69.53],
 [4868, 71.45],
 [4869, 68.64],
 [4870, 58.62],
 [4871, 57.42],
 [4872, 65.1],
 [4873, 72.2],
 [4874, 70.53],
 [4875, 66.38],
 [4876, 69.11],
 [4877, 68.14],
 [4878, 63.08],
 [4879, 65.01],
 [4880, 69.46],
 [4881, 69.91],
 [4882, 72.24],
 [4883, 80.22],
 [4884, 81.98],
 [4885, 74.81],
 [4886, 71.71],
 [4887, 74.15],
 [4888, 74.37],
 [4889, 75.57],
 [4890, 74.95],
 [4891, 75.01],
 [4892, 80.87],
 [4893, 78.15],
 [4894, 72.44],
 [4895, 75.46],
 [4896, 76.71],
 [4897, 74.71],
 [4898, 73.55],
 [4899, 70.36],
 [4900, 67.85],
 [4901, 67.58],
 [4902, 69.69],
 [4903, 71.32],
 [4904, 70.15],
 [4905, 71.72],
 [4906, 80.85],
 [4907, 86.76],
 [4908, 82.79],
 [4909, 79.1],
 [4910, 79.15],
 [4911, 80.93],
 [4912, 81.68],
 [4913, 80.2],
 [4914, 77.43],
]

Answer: 65.1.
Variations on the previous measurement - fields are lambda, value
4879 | 65.01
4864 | 83.44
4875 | 66.38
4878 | 63.08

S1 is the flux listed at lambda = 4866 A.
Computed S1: 70.3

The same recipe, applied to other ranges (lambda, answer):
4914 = 77.43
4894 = 72.44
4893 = 78.15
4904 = 70.15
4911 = 80.93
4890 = 74.95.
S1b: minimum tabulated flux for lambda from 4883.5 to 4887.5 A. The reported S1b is 71.71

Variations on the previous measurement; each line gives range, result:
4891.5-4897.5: 72.44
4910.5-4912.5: 80.93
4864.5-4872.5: 57.42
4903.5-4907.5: 70.15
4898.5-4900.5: 67.85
